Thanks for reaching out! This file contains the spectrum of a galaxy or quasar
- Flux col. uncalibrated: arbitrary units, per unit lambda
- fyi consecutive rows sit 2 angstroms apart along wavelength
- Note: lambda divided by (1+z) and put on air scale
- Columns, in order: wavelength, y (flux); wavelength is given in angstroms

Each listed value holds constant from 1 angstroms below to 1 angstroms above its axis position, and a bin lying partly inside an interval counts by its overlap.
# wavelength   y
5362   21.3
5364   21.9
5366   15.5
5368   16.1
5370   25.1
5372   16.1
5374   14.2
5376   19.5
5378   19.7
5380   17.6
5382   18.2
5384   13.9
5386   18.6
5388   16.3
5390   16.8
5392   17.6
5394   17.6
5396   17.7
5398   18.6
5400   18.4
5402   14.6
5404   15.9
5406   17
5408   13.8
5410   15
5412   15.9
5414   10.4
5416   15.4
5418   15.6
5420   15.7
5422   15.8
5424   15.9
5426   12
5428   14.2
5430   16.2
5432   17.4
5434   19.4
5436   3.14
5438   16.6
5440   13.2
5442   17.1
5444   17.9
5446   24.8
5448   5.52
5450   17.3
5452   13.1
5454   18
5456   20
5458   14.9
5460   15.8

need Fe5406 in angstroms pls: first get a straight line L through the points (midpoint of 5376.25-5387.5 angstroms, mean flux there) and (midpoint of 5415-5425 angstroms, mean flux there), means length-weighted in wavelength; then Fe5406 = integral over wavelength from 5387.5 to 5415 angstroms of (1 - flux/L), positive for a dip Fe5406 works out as 0.9 angstroms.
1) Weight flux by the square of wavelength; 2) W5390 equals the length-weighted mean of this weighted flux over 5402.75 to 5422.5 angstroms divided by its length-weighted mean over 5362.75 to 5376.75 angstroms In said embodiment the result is 0.8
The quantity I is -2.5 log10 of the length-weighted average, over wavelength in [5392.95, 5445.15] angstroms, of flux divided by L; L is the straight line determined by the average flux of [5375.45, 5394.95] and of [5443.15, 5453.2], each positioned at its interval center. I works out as 0.078 mag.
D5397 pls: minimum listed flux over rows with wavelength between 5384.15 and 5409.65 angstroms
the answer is 13.8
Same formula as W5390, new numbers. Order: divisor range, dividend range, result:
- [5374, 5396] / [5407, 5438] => 0.84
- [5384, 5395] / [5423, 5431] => 0.87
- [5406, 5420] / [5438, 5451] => 1.11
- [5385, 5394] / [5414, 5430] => 0.86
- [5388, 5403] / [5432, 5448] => 0.91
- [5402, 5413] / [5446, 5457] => 1.03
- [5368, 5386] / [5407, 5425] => 0.84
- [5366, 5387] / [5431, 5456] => 0.89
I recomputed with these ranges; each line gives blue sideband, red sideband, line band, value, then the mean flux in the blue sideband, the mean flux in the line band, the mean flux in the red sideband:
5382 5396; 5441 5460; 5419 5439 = 0.14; 17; 14.6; 16.5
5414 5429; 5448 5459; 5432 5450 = 0.02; 14.6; 15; 15.6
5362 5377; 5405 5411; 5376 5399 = -0.04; 18.5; 17.6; 15.3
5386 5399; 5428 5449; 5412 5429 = 0.11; 17.5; 14.5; 15.1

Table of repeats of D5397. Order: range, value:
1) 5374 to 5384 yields 13.9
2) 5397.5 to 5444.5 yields 3.14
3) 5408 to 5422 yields 10.4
